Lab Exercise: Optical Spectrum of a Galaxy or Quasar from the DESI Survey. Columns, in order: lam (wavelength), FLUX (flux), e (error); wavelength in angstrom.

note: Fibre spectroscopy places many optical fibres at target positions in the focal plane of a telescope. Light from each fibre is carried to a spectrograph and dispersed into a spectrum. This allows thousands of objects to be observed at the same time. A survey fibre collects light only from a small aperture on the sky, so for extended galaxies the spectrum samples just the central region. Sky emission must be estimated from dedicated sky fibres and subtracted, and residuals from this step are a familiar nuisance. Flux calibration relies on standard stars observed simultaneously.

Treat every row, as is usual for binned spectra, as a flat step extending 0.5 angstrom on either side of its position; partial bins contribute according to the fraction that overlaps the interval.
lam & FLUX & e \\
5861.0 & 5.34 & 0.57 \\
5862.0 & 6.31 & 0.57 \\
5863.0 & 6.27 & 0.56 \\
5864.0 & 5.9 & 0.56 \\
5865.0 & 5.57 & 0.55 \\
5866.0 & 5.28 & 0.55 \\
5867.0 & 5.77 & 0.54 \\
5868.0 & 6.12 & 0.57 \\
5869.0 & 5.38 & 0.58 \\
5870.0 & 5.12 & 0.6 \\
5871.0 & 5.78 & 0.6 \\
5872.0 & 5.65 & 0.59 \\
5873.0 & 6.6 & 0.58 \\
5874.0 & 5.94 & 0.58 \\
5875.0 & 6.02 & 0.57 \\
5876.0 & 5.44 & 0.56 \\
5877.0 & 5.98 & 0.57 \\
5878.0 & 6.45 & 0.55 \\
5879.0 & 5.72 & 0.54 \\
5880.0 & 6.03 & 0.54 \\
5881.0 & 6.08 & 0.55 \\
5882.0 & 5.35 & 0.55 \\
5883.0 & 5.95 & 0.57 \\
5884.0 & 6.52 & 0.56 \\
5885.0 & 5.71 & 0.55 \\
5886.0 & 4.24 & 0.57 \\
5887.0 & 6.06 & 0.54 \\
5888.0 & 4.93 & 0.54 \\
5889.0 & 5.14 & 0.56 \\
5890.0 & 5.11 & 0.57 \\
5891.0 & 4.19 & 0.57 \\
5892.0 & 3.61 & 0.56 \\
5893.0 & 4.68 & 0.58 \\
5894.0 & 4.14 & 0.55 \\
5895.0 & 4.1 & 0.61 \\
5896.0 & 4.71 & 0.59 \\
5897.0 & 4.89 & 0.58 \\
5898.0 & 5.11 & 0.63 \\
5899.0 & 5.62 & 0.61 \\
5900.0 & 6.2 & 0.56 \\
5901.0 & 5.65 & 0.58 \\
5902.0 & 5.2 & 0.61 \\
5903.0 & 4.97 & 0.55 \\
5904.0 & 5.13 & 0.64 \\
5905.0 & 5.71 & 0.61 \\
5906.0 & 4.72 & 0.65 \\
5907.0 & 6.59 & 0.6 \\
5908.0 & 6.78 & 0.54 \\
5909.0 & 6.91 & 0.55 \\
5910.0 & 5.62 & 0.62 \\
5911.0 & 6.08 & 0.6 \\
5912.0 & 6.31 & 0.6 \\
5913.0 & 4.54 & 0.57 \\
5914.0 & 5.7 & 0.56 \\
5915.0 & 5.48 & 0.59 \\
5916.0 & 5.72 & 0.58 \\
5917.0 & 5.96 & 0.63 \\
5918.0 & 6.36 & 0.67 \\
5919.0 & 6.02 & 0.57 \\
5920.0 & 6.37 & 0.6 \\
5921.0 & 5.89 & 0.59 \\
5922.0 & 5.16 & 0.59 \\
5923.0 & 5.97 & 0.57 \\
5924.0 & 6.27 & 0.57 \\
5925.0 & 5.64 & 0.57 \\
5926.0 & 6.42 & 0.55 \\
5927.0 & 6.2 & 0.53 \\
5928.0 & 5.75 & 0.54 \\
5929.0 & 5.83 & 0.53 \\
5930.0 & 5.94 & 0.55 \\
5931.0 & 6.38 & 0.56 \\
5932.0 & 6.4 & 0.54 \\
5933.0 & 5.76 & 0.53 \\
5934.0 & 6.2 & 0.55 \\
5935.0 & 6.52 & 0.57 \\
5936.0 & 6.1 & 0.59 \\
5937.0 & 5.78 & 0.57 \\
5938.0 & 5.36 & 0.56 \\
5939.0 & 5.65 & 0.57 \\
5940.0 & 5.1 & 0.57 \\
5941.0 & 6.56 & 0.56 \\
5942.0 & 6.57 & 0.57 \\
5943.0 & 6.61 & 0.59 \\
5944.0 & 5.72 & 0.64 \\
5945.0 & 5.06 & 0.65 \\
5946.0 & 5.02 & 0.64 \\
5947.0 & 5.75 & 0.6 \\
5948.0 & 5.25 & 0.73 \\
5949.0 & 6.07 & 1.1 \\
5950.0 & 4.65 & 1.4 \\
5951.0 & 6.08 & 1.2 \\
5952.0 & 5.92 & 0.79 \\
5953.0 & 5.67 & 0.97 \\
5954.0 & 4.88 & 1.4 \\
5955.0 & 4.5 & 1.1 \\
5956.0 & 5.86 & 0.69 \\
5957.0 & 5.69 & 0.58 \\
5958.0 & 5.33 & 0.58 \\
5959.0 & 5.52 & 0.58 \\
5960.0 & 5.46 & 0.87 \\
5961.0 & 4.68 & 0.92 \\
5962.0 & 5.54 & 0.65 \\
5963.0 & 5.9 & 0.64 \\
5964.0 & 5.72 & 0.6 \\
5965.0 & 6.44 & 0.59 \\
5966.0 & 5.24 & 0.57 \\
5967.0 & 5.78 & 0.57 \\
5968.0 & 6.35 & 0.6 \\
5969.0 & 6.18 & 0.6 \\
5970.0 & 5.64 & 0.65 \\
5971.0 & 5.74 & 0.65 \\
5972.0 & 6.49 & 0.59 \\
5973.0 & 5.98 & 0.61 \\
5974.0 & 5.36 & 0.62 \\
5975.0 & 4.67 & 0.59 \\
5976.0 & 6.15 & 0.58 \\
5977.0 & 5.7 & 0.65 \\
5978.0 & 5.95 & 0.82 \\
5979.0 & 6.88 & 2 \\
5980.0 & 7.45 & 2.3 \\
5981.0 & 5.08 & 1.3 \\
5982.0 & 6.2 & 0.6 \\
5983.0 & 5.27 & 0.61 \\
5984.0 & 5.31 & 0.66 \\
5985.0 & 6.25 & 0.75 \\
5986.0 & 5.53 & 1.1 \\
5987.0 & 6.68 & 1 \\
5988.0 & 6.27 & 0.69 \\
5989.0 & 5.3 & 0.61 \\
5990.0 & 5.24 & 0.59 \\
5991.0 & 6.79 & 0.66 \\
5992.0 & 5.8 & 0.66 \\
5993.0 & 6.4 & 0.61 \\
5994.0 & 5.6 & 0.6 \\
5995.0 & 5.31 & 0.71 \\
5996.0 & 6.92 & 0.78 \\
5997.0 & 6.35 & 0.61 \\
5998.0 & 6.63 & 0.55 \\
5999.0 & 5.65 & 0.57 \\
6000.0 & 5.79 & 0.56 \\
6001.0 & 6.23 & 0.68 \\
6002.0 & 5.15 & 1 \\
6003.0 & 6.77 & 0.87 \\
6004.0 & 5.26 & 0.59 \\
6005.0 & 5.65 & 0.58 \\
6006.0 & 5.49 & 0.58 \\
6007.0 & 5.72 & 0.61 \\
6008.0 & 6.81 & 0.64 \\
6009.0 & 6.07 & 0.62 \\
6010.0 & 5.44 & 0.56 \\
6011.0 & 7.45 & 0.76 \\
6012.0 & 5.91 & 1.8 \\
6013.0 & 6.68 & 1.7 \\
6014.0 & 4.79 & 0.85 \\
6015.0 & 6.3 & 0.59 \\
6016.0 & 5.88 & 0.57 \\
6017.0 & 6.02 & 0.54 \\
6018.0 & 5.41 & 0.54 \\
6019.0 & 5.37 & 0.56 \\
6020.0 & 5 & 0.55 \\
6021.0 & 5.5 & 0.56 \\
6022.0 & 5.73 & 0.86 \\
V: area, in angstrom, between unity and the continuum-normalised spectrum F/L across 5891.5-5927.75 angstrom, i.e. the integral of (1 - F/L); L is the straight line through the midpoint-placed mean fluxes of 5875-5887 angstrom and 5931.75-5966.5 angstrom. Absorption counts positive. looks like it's 1.1 angstrom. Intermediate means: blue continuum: 5.79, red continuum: 5.67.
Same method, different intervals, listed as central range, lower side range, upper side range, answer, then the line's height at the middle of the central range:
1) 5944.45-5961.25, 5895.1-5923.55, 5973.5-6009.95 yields 1.2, 5.81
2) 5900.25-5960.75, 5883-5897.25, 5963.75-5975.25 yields -4.6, 5.37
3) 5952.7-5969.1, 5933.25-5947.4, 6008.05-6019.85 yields 0.9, 5.88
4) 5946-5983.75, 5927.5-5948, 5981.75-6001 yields 1.5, 5.93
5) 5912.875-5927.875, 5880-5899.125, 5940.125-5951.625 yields -1.2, 5.44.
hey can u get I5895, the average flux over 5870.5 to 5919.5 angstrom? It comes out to 5.54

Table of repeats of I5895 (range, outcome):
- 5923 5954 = 5.86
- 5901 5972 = 5.77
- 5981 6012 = 5.96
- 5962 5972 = 5.9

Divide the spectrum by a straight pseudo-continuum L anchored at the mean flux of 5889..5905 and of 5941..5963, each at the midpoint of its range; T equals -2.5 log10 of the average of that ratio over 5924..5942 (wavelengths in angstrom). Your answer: -0.129 mag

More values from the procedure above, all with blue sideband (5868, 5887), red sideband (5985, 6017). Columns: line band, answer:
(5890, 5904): 0.19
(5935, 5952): 0.03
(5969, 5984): 0.01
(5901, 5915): 0.03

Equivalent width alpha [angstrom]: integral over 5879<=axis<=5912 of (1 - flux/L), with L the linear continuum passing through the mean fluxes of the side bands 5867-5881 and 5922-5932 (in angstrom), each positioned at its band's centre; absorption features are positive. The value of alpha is 3.0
